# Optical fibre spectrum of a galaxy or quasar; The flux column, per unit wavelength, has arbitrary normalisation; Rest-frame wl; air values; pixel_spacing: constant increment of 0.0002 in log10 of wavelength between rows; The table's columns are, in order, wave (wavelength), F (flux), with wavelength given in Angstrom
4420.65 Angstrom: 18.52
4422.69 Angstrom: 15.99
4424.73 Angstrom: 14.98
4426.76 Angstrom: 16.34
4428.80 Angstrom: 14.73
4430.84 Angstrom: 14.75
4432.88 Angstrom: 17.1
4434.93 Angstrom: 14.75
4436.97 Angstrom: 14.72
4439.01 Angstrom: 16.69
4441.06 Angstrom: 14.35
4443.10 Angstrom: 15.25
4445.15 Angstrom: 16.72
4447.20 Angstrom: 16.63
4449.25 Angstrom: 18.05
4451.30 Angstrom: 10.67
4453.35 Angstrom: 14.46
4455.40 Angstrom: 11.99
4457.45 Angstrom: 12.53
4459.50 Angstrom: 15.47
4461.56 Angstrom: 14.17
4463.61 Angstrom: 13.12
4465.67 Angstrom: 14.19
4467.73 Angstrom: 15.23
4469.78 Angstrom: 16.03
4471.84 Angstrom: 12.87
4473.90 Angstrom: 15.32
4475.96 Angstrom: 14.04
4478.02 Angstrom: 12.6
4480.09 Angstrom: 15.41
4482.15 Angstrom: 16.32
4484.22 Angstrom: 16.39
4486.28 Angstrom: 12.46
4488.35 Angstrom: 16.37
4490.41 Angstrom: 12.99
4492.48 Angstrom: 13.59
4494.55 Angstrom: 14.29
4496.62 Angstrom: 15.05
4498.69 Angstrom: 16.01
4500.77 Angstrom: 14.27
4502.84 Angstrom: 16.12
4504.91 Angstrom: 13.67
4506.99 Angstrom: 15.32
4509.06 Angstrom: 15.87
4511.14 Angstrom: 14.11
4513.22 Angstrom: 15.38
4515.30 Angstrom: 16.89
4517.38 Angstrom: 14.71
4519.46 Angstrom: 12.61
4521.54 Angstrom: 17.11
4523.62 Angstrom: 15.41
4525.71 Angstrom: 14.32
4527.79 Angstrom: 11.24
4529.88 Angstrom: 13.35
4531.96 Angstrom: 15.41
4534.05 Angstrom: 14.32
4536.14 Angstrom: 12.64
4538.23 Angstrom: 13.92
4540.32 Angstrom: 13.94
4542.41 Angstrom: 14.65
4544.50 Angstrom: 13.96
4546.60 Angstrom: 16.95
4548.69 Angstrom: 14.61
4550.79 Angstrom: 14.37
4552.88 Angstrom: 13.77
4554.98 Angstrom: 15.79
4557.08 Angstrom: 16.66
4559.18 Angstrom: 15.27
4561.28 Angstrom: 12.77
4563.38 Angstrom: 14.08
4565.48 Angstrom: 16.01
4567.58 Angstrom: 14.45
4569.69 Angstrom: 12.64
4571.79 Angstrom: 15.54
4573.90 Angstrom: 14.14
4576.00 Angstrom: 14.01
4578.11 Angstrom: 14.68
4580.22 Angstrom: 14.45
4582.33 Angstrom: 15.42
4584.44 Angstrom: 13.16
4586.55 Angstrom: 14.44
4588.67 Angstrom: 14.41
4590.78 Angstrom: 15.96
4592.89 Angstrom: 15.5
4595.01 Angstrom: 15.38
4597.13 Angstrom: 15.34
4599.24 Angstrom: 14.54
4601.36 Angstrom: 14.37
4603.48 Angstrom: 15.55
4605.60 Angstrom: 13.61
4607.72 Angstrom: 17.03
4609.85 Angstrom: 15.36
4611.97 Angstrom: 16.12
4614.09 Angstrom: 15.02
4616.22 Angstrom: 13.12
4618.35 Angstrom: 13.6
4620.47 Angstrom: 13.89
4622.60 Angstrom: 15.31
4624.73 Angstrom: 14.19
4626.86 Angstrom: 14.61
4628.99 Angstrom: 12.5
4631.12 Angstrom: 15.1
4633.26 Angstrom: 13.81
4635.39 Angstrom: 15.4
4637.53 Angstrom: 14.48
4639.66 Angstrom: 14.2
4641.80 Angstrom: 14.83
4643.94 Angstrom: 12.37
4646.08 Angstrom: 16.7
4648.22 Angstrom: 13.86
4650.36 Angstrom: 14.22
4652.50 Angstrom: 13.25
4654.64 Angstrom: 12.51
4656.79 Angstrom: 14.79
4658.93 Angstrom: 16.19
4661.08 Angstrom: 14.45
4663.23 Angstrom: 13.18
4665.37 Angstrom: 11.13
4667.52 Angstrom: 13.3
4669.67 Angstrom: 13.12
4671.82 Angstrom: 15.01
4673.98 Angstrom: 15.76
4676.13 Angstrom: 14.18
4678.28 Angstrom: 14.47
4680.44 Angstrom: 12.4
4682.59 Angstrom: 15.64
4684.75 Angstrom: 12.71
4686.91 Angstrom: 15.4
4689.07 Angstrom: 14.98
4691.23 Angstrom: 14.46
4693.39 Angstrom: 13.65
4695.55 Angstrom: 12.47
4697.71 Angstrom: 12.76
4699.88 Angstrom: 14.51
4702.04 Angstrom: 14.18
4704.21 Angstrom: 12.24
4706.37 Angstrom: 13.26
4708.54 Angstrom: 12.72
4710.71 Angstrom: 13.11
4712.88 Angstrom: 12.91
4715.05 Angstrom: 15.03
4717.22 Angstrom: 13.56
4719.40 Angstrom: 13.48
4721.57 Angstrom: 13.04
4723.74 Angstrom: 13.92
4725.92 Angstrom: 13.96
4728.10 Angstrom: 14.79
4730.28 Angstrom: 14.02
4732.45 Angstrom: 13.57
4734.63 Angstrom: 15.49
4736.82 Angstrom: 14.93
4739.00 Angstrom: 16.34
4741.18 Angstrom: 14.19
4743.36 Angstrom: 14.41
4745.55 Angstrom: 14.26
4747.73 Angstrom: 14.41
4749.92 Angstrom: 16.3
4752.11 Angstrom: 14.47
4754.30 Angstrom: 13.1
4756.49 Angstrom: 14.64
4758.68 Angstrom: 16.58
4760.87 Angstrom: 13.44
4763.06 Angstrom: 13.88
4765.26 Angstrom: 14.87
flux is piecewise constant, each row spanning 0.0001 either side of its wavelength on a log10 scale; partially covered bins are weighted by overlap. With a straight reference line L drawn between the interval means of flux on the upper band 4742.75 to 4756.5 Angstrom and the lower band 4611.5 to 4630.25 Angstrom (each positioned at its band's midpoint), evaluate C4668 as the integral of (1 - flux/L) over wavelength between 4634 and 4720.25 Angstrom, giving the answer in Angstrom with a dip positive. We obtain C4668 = 2.5 Angstrom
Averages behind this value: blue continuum 14.2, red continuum 14.5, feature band 13.9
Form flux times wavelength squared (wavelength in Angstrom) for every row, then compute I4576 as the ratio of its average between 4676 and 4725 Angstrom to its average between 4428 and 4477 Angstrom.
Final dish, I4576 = 1.04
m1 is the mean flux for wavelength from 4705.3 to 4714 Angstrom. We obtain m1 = 13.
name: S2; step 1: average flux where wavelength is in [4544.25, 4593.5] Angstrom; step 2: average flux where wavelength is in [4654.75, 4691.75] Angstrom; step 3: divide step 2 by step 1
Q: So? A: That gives 1.0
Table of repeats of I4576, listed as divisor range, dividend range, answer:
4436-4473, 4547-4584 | 1.05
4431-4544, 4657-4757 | 1.06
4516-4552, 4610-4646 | 1.04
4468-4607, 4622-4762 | 1.03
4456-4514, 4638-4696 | 1.04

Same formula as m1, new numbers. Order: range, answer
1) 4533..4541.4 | 13.7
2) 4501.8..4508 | 15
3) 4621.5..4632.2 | 14.3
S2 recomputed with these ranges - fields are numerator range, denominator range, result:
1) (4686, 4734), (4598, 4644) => 0.94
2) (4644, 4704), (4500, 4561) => 0.95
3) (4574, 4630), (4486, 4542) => 1.01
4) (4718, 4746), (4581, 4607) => 0.97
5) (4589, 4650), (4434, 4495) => 1.01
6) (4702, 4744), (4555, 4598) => 0.95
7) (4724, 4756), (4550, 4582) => 1.00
